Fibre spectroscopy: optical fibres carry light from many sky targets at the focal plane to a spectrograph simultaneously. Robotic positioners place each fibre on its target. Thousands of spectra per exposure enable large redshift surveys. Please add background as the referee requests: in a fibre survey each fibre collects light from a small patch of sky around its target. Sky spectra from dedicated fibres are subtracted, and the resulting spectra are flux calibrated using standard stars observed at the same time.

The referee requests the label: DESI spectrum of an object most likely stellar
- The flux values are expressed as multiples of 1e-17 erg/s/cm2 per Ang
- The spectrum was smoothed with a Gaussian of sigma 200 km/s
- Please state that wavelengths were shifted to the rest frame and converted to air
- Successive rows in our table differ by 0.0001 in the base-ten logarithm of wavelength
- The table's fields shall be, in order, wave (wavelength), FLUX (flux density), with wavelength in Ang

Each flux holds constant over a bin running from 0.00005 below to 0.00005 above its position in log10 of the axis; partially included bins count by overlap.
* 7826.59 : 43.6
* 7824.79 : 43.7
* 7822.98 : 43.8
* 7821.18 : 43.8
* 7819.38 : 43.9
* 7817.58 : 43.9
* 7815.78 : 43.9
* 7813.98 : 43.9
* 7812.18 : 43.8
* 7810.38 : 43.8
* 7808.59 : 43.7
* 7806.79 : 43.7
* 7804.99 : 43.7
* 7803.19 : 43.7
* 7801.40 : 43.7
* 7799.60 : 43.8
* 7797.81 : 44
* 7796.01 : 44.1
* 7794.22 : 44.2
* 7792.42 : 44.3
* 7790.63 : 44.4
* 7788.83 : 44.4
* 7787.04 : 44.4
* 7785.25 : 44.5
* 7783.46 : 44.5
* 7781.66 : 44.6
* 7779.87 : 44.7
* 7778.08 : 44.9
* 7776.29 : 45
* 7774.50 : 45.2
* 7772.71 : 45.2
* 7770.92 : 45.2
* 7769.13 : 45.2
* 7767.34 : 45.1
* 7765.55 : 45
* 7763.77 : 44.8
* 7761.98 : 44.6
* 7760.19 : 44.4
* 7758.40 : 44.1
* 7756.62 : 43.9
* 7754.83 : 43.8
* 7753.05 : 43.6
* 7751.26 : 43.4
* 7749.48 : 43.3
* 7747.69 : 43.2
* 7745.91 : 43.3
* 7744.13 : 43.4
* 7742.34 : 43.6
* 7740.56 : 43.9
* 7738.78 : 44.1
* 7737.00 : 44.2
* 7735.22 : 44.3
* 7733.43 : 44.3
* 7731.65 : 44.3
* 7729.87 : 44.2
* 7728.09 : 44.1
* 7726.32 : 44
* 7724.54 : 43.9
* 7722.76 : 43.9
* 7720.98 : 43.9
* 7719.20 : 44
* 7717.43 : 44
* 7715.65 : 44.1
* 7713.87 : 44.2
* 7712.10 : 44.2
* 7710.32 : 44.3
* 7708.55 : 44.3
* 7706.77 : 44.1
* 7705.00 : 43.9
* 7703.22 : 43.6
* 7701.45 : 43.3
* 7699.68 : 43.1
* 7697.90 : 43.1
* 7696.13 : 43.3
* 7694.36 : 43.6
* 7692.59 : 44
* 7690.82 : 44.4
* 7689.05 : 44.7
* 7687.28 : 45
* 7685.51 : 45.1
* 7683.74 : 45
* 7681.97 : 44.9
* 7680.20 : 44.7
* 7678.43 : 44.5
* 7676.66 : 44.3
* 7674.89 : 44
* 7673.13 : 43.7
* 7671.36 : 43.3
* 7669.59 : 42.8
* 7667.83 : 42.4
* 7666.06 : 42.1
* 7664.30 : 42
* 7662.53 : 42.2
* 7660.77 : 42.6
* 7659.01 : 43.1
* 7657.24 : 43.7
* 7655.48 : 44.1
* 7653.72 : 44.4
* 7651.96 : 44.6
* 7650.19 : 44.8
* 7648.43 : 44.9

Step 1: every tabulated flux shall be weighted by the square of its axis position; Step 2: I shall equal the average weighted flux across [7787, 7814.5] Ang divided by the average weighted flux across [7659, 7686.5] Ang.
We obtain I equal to 1.04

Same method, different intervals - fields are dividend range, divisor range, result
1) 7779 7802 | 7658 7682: 1.06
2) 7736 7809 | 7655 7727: 1.03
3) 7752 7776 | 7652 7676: 1.06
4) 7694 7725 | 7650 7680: 1.02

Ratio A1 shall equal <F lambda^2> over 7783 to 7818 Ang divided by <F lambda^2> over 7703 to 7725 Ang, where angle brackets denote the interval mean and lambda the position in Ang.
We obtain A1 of 1.02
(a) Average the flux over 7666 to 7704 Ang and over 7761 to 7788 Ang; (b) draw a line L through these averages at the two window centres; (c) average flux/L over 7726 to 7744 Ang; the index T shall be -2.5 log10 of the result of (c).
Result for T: 0.009 mag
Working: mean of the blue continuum 43.9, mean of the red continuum 44.9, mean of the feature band 44.1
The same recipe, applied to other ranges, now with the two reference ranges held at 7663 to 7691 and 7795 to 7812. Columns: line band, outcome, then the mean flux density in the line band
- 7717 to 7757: 0.000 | 43.9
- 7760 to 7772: -0.027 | 44.9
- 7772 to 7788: -0.023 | 44.8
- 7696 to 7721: 0.001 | 43.8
